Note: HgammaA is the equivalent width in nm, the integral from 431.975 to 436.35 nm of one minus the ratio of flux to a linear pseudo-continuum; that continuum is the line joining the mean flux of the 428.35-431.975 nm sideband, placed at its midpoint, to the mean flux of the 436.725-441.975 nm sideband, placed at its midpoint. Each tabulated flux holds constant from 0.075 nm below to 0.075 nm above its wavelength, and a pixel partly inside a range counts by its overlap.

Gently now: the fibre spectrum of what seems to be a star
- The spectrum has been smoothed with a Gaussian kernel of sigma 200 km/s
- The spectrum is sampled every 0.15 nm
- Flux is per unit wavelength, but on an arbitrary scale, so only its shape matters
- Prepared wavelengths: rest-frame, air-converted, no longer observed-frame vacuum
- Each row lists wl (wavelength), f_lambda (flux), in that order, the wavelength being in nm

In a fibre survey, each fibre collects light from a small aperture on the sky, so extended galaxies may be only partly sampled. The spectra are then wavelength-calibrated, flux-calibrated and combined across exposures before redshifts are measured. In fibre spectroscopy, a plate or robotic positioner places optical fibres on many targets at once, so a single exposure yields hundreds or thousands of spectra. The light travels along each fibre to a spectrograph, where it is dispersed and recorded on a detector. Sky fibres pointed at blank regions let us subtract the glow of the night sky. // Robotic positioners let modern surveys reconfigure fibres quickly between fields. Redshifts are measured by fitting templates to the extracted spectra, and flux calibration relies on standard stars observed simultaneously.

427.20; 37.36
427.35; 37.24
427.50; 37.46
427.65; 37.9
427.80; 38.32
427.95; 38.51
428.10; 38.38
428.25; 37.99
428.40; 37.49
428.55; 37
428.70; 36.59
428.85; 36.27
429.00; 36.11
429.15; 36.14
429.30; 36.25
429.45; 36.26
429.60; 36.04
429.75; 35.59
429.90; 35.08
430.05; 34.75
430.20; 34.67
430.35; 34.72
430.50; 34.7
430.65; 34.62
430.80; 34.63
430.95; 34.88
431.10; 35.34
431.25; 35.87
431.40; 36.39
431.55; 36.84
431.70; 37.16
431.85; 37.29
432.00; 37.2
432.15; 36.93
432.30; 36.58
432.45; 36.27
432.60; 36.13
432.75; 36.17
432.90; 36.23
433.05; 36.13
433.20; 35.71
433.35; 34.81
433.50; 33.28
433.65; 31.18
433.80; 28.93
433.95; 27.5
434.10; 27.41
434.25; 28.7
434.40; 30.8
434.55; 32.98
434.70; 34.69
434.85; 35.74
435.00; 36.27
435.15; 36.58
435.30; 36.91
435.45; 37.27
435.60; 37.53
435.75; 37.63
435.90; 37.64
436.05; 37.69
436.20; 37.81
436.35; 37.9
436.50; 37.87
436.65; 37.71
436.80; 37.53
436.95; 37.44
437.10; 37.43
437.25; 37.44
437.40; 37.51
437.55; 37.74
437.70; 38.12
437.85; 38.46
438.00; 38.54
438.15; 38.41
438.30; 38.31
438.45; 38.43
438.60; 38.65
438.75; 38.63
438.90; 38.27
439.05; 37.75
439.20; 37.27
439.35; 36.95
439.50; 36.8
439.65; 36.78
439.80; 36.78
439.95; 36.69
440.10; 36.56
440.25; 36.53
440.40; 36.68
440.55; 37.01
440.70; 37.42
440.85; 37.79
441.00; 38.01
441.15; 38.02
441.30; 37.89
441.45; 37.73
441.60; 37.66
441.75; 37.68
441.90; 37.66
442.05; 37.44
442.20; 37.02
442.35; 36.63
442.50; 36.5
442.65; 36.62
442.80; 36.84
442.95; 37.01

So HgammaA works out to 0.22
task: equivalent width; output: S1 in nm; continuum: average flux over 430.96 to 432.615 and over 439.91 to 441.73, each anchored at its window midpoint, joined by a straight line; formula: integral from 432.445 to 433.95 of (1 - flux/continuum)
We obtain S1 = 0.11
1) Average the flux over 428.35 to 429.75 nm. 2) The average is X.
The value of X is 36.4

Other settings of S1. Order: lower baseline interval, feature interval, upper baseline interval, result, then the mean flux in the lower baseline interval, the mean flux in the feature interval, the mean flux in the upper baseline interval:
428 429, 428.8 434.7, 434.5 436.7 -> 0.38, 37.2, 34.7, 36.8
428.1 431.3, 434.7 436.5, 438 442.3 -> -0.02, 35.8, 37.1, 37.5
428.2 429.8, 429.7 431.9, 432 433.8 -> 0.03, 36.5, 35.5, 35.2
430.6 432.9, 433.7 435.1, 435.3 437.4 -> 0.21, 36.2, 31.5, 37.6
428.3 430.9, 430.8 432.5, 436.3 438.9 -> 0.00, 35.7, 36.4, 38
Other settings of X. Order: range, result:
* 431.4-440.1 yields 36.2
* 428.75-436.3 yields 35.2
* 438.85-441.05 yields 37.1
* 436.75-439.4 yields 38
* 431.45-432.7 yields 36.8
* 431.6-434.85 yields 34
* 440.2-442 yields 37.5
